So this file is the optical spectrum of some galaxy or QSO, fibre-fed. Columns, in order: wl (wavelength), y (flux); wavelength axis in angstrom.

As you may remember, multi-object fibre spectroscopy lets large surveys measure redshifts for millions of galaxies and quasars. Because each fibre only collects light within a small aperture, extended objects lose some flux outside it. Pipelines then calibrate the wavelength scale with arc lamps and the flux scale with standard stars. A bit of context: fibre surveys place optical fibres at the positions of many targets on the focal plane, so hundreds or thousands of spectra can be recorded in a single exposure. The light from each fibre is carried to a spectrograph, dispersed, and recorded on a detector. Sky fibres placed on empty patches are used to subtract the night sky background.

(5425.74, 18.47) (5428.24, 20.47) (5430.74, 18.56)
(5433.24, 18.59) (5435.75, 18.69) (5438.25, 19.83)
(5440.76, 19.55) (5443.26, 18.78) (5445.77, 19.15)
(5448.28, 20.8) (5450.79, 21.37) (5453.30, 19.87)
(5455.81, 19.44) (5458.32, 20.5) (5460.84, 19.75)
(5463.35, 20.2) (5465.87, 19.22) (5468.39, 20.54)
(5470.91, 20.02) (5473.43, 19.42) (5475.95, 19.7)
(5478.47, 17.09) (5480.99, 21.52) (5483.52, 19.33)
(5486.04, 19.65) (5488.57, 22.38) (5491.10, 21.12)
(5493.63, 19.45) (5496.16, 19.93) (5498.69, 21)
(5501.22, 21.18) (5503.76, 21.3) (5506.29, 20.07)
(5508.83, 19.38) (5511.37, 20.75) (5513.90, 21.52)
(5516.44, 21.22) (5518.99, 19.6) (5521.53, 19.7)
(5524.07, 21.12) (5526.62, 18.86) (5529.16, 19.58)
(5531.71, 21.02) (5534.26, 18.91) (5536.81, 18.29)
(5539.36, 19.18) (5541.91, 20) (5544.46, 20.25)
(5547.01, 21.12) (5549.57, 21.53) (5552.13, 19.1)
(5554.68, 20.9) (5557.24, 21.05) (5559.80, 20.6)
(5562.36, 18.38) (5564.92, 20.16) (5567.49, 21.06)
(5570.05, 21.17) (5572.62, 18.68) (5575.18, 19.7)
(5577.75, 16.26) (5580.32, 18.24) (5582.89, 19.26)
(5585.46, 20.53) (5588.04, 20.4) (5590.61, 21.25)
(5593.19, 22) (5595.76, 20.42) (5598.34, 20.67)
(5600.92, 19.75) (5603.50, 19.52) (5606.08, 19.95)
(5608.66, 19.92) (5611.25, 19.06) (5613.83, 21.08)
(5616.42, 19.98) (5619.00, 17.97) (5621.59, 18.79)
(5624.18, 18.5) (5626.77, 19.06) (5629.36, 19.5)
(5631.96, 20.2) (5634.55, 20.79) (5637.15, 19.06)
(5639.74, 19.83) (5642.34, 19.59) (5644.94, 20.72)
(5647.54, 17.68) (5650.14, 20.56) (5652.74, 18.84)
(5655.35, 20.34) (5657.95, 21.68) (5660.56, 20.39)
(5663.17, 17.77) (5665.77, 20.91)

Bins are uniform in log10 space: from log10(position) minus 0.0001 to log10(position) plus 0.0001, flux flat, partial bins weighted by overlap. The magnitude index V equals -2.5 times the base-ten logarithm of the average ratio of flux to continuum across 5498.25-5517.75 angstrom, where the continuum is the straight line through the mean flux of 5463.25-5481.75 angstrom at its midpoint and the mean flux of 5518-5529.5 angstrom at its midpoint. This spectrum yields -0.06 mag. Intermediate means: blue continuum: 19.6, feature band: 20.8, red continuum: 19.8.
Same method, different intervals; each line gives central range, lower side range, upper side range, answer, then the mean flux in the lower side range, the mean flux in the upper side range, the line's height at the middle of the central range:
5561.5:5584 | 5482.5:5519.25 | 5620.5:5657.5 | 0.046 mag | 20.6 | 19.6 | 20.1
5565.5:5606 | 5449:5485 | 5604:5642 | -0.017 mag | 19.9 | 19.6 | 19.6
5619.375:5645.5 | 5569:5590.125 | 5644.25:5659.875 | 0.015 mag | 19.3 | 20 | 19.8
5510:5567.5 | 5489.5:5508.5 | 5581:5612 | 0.014 mag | 20.5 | 20.2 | 20.4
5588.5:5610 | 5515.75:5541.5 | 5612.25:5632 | -0.055 mag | 19.7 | 19.3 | 19.4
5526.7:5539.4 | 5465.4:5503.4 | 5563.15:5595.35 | 0.036 mag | 20.1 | 19.9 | 20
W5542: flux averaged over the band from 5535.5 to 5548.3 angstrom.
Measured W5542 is 19.8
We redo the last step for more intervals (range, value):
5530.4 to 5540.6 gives 19.3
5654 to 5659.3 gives 21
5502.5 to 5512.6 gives 20.4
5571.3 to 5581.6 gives 18.2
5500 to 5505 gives 21.2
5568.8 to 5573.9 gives 19.9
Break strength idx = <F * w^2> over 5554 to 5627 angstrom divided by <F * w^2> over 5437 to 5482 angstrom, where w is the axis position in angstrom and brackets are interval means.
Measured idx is 1.05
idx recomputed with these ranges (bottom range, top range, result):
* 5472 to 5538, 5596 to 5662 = 1.03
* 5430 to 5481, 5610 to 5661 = 1.07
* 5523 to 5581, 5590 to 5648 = 1.02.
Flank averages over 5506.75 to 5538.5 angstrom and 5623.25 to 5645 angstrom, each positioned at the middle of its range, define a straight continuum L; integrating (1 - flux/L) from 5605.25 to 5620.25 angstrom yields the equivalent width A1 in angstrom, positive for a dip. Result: 0.05 angstrom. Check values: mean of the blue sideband 20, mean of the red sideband 19.7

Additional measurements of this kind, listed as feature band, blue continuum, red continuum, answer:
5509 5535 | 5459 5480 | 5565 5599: -0.63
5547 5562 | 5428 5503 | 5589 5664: -0.51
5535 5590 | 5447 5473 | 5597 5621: 0.15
